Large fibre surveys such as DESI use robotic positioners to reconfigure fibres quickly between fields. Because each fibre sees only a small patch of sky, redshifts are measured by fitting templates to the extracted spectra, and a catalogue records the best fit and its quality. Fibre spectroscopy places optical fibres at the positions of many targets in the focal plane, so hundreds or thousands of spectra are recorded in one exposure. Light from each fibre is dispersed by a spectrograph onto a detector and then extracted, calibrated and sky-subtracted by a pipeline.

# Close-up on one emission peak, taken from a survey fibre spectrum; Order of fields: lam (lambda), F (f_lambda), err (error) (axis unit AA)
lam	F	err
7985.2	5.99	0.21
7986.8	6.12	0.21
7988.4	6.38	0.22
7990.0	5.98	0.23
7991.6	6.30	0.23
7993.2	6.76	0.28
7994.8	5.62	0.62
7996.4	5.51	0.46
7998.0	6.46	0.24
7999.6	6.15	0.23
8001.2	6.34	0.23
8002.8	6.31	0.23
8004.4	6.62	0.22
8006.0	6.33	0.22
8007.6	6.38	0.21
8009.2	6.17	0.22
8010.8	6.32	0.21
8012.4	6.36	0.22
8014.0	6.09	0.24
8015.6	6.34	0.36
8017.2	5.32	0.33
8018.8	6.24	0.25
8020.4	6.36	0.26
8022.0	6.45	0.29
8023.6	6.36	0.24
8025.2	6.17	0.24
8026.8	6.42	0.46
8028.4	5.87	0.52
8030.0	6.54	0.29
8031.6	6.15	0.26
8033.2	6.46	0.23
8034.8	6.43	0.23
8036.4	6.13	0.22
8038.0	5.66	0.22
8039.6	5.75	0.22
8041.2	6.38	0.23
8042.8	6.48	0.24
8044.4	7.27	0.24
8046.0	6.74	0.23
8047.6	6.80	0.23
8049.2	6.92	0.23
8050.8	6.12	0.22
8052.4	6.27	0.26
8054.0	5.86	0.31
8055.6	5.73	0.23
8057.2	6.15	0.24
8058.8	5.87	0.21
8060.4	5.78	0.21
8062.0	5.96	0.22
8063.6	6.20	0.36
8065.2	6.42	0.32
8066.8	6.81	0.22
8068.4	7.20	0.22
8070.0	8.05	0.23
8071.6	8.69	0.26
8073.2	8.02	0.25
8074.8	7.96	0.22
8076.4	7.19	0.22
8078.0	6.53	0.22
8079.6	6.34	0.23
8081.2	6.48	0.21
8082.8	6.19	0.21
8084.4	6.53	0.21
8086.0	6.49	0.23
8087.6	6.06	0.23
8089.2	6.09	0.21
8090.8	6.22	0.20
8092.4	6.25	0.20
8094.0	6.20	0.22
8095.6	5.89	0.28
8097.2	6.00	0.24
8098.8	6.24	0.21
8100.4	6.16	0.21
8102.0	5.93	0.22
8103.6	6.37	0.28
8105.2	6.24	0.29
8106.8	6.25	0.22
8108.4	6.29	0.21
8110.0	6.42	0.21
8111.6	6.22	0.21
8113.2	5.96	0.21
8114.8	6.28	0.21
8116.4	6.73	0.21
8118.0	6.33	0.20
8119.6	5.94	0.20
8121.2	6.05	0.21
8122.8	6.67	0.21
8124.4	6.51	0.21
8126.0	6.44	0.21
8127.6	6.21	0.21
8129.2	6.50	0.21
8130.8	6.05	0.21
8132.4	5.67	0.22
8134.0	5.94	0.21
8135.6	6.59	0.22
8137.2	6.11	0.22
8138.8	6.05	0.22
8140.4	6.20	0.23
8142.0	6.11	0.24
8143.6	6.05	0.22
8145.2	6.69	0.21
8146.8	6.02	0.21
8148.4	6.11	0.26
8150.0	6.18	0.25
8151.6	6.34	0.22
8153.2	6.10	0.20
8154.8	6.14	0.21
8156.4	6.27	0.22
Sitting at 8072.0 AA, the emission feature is [N II] 6583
